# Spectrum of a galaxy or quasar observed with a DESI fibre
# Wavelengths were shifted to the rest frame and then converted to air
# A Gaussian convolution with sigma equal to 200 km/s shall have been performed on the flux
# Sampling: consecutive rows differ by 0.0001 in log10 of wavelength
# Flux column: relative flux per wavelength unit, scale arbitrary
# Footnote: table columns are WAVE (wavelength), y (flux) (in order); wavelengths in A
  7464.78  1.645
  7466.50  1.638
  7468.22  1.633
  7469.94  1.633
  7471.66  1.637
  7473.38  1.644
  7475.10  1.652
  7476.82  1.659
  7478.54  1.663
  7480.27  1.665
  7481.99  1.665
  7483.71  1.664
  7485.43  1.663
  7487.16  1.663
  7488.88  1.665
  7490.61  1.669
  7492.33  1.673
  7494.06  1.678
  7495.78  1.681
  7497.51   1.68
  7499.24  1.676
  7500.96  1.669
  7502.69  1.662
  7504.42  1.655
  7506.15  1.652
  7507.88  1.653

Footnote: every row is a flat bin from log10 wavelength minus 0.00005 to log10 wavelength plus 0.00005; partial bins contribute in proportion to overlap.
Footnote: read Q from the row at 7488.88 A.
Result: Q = 1.665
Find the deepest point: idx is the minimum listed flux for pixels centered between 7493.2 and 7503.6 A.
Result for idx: 1.662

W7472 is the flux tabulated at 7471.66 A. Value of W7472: 1.637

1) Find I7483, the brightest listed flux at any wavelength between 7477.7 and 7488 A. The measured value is 1.665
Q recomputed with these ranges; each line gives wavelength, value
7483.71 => 1.664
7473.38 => 1.644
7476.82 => 1.659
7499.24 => 1.676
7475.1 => 1.652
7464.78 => 1.645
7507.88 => 1.653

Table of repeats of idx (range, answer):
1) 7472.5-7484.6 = 1.644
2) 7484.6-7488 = 1.663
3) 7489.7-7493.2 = 1.669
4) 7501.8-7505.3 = 1.655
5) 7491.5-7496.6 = 1.673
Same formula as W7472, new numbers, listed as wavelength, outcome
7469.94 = 1.633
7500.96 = 1.669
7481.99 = 1.665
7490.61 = 1.669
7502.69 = 1.662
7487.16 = 1.663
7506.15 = 1.652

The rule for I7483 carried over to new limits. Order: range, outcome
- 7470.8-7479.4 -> 1.663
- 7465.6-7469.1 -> 1.638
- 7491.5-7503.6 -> 1.681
